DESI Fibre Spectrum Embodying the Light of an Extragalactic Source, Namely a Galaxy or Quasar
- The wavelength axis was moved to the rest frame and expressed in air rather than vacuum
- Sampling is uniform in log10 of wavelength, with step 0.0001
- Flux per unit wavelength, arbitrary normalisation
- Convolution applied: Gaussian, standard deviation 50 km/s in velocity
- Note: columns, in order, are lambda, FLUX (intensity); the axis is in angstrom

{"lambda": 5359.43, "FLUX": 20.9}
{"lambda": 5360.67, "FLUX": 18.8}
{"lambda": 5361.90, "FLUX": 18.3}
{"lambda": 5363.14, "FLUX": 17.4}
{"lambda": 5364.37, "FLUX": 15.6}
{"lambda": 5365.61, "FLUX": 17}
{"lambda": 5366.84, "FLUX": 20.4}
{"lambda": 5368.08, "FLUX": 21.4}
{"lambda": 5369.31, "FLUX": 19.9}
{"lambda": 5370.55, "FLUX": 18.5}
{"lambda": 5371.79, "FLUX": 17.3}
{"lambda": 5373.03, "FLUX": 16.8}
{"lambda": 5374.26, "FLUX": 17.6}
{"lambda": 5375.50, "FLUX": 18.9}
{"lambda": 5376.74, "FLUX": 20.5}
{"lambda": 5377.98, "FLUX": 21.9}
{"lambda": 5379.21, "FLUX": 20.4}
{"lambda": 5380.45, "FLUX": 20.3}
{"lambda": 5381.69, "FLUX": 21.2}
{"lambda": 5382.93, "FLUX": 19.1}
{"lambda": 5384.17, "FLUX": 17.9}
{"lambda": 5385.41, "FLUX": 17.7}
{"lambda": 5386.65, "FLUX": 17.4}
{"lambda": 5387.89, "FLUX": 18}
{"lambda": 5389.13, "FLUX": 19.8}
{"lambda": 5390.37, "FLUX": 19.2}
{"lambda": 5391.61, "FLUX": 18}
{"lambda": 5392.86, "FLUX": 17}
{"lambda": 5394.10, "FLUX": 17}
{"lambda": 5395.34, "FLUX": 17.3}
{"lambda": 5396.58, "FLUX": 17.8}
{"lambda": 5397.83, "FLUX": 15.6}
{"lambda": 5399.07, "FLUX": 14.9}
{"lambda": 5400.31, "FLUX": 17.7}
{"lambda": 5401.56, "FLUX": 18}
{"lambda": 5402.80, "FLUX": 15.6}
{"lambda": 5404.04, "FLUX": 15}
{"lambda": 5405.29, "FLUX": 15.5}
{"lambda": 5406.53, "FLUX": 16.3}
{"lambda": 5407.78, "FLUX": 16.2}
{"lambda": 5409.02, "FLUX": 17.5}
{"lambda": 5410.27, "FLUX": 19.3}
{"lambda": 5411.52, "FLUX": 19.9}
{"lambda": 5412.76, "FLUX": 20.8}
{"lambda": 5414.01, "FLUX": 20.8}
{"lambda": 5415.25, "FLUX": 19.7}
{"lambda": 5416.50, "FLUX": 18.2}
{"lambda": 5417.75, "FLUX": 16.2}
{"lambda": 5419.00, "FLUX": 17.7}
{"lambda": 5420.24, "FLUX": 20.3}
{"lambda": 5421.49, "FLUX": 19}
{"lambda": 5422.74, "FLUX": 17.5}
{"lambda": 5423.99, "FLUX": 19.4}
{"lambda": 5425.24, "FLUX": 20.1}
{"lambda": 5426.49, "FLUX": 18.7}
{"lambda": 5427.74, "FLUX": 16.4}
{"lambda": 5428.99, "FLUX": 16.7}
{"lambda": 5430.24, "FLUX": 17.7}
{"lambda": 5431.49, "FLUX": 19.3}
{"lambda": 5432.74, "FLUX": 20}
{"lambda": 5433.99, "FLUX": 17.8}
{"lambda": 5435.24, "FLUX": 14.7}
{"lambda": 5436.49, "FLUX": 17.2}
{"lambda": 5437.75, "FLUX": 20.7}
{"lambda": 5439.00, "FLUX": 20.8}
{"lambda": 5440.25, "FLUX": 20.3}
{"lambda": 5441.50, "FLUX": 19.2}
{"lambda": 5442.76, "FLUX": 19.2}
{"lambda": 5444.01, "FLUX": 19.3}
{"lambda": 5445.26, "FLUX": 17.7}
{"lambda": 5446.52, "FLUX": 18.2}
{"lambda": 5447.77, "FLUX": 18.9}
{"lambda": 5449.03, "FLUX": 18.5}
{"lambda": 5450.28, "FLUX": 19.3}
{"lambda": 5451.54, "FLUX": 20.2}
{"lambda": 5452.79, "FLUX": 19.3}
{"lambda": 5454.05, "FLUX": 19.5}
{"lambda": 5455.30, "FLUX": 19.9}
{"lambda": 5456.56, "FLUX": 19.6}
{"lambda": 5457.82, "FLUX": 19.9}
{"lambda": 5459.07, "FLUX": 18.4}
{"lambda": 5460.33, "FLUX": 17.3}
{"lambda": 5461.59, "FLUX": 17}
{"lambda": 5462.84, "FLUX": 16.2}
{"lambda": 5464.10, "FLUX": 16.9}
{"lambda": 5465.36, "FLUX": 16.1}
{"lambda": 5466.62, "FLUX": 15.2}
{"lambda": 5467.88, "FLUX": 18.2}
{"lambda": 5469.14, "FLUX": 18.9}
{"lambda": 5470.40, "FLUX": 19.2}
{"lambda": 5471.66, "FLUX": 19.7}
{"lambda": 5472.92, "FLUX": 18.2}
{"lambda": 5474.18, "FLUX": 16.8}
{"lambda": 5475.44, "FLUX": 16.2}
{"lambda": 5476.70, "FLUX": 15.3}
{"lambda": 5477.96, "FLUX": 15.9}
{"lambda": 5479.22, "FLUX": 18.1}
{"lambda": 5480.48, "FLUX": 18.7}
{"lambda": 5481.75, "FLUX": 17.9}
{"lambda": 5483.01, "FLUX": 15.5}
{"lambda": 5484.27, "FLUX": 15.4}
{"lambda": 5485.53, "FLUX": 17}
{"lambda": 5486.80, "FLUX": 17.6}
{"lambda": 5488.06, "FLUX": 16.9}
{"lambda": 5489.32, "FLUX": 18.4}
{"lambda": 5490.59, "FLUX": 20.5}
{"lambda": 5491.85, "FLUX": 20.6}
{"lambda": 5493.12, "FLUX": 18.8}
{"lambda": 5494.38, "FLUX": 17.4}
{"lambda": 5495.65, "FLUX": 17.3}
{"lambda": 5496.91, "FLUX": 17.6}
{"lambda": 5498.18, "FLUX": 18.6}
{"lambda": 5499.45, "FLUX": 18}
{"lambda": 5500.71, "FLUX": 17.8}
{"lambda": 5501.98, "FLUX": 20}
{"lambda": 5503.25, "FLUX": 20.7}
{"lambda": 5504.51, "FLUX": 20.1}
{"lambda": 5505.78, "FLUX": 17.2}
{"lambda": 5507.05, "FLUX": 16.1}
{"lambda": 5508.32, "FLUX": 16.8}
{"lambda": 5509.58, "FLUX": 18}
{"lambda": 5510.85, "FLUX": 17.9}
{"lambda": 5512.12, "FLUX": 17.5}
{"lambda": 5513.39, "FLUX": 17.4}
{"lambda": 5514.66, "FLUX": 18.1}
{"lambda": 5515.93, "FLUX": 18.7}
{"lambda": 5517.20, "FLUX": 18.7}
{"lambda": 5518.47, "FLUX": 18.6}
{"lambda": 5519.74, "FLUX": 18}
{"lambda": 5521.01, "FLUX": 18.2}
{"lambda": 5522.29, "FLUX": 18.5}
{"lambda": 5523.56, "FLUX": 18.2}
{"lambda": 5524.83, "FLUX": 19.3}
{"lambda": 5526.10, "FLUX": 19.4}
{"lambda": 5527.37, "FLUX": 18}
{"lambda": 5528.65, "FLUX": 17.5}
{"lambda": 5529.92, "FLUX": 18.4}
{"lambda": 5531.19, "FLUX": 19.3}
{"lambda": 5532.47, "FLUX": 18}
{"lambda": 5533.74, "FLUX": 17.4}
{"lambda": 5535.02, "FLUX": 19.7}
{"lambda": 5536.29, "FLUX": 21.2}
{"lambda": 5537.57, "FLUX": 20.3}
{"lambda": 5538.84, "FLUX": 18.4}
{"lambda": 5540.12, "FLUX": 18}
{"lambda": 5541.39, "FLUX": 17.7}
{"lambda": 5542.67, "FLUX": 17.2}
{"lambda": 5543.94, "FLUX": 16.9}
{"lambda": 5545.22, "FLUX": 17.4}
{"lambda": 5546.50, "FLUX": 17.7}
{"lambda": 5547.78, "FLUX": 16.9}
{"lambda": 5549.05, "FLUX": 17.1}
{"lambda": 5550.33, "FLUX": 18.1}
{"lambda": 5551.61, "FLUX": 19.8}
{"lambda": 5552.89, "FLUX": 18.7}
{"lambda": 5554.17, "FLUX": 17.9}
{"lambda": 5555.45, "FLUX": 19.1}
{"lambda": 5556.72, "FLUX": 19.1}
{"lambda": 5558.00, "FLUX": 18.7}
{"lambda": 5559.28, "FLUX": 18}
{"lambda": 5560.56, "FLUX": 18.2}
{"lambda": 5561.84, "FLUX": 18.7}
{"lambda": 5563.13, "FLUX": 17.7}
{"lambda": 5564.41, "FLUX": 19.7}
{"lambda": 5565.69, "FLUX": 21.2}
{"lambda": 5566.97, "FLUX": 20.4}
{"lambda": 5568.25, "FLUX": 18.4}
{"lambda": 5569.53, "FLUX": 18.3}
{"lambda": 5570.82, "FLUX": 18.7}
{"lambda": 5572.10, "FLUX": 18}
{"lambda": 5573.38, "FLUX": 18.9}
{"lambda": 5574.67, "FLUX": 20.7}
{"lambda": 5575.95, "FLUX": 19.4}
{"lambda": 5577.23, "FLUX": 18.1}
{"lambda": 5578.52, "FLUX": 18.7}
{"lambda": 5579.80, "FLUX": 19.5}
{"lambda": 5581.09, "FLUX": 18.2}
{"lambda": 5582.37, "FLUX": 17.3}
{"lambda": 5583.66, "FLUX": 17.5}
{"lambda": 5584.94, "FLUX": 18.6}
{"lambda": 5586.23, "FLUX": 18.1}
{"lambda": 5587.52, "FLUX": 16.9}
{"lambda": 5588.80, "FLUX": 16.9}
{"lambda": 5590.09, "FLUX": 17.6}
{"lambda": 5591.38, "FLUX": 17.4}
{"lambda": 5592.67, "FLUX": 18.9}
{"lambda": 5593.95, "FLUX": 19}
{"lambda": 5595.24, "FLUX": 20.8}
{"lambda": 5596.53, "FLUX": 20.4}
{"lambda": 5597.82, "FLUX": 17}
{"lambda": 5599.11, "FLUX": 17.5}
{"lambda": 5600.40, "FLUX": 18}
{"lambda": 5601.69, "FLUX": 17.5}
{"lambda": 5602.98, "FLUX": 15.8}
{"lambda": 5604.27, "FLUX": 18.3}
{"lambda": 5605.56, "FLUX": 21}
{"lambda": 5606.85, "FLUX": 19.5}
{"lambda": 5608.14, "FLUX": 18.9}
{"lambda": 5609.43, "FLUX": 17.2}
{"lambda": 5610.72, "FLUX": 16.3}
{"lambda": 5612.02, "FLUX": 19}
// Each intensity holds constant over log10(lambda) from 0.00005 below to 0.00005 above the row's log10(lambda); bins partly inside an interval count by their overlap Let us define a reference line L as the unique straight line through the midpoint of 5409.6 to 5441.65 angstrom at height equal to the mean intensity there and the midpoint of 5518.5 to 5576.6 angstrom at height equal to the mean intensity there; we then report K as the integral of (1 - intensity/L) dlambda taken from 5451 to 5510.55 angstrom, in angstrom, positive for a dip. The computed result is 2.3 angstrom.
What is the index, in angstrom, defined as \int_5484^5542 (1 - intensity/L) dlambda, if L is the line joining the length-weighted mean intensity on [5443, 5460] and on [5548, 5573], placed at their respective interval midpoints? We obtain 1.6 angstrom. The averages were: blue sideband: 19.1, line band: 18.4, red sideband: 18.7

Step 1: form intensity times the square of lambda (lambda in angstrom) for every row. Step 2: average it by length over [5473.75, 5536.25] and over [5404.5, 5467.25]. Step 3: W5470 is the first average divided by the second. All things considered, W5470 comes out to 1.01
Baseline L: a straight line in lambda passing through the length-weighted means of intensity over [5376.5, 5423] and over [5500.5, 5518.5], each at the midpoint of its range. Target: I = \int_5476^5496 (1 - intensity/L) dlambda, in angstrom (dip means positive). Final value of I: 0.7 angstrom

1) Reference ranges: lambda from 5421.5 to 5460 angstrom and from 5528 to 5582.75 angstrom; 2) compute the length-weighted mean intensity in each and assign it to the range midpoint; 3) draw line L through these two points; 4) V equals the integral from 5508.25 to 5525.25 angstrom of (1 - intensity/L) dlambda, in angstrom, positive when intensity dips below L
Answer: 0.4 angstrom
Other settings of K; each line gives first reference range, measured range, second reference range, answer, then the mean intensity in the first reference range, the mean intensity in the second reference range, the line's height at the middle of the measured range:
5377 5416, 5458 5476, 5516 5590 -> 0.78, 18.2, 18.5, 18.3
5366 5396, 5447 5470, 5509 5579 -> 0.50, 18.9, 18.5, 18.7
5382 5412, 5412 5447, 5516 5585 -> -2.07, 17.4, 18.6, 17.7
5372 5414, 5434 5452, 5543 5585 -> -0.59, 18.1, 18.5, 18.2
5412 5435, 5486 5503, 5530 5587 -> 0.12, 18.6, 18.6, 18.6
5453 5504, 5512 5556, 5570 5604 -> -0.52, 17.9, 18.3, 18.1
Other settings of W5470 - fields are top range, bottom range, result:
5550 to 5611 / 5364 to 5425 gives 1.08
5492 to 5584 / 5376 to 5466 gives 1.05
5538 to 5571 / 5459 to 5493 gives 1.08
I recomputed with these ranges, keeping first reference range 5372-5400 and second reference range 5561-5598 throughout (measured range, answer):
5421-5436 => 0.27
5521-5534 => 0.12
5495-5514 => 0.49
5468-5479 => 0.55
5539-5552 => 0.66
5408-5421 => -0.39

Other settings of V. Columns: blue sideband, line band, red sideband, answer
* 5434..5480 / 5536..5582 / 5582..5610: -1.0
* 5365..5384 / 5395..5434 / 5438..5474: 2.2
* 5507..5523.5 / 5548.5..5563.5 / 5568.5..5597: -0.1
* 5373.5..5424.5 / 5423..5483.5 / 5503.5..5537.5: 0.3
